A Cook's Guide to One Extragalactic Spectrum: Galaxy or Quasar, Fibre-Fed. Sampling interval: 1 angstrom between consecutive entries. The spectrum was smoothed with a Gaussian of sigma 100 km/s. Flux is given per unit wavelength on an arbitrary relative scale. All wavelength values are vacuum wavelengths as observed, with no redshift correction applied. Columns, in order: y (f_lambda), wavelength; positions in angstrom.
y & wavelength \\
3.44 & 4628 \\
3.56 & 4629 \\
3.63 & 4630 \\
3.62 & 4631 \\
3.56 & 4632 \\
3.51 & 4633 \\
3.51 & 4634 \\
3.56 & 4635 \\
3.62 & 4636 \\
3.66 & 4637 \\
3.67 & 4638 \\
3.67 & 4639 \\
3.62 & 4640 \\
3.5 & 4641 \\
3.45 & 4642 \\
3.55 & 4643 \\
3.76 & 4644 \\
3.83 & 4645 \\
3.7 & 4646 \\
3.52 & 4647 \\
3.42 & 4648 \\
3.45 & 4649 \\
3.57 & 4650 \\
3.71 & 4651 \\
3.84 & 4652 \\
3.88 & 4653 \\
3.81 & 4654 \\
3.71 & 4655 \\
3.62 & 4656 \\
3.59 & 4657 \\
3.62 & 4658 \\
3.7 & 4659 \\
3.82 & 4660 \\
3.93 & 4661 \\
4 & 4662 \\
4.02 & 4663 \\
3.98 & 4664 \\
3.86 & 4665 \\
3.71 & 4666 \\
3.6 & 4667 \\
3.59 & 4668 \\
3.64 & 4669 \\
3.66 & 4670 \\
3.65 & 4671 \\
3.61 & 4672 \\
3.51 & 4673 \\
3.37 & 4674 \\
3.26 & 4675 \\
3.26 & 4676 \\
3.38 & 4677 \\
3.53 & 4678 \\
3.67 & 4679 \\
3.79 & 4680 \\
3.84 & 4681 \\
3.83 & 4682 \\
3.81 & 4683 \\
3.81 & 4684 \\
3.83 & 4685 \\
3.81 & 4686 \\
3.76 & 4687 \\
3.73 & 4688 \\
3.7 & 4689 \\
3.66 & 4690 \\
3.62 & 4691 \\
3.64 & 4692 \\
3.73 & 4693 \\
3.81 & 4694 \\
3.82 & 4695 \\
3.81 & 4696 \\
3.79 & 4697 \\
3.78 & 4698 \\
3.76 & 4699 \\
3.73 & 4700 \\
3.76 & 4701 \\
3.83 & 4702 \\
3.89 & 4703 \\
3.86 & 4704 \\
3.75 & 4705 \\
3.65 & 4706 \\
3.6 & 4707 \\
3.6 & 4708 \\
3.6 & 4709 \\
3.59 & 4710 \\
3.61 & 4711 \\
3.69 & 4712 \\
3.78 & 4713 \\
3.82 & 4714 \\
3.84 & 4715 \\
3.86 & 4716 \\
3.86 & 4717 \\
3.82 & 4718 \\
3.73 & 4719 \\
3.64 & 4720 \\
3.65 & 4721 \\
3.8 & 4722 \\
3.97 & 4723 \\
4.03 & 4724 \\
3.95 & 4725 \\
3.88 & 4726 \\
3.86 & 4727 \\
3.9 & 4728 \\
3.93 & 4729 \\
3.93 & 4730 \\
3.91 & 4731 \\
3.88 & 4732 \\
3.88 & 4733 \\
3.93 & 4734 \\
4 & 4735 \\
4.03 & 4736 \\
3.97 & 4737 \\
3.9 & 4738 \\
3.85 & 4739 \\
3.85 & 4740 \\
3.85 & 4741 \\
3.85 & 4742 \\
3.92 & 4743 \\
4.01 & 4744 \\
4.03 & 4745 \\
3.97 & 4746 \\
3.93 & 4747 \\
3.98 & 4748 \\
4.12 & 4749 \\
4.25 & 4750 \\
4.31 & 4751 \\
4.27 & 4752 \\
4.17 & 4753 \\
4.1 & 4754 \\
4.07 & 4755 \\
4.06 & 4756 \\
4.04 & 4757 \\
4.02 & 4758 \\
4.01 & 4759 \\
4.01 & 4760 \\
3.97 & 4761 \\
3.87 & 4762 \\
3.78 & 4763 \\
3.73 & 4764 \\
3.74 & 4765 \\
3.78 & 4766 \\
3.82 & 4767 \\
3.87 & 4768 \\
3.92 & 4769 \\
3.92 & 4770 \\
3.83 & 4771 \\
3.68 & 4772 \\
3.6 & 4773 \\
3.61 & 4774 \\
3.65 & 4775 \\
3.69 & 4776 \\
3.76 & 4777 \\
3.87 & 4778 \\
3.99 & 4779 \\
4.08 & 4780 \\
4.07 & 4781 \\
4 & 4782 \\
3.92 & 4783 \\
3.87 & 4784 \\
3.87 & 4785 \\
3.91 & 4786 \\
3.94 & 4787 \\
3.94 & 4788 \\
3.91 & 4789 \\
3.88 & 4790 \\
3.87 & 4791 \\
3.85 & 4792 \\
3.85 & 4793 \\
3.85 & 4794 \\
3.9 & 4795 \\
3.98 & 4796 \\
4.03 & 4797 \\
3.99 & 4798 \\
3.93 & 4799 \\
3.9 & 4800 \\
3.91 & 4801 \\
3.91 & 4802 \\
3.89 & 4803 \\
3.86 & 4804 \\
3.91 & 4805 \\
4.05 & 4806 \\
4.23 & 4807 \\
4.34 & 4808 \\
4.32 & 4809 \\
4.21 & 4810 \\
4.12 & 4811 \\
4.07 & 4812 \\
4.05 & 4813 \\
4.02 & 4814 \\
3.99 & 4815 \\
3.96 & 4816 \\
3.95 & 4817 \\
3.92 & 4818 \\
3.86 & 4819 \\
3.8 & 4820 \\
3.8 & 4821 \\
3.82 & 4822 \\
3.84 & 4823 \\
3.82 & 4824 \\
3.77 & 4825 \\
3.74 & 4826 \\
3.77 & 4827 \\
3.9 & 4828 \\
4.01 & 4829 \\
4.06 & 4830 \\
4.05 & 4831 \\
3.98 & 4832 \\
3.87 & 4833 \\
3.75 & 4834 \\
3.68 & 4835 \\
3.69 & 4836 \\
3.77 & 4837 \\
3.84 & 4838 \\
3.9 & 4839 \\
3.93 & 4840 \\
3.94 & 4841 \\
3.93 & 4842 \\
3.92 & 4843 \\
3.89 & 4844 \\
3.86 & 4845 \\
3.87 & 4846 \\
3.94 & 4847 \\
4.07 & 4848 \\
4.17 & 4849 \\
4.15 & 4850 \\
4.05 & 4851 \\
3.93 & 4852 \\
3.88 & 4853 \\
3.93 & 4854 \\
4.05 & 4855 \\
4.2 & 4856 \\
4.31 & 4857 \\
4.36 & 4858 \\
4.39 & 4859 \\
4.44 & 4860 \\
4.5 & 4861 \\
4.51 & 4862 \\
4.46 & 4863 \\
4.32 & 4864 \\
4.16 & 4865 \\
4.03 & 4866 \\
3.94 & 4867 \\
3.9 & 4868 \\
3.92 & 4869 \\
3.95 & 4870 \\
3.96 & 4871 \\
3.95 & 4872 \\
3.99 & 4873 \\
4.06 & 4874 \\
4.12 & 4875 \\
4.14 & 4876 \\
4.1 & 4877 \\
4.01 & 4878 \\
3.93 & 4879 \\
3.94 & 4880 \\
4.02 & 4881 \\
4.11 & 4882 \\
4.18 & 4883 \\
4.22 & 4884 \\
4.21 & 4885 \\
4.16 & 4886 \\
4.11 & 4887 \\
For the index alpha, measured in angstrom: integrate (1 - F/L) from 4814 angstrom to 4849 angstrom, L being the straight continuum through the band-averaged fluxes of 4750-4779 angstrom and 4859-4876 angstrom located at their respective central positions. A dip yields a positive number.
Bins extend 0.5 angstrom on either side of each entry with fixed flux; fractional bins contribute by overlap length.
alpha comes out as 1.5 angstrom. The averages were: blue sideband 3.91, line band 3.89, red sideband 4.15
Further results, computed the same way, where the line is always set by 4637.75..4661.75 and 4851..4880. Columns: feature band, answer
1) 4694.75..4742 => -0.1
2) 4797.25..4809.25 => -0.1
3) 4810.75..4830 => 0.6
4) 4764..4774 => 0.3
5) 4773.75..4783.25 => 0.2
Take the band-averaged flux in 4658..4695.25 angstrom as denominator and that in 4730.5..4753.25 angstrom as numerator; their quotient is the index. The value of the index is 1.08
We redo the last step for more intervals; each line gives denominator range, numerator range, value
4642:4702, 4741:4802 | 1.06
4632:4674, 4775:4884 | 1.09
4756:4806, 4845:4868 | 1.07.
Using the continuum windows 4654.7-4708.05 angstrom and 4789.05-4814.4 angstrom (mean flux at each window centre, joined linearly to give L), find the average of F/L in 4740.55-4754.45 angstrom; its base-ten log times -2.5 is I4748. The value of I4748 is -0.05 mag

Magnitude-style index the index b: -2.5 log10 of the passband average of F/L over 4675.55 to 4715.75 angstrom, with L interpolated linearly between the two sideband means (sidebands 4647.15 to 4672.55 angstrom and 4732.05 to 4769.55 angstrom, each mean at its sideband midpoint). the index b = 0.027 mag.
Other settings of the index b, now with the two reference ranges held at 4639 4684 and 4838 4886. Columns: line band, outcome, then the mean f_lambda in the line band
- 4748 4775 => -0.02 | 3.94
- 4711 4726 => -0.01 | 3.81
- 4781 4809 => 0.00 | 3.95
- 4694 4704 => -0.02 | 3.8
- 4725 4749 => -0.03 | 3.93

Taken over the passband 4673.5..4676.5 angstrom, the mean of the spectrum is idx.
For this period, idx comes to 3.3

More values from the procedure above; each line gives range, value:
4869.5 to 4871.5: 3.96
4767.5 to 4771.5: 3.88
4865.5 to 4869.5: 3.95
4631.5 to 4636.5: 3.55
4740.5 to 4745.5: 3.93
